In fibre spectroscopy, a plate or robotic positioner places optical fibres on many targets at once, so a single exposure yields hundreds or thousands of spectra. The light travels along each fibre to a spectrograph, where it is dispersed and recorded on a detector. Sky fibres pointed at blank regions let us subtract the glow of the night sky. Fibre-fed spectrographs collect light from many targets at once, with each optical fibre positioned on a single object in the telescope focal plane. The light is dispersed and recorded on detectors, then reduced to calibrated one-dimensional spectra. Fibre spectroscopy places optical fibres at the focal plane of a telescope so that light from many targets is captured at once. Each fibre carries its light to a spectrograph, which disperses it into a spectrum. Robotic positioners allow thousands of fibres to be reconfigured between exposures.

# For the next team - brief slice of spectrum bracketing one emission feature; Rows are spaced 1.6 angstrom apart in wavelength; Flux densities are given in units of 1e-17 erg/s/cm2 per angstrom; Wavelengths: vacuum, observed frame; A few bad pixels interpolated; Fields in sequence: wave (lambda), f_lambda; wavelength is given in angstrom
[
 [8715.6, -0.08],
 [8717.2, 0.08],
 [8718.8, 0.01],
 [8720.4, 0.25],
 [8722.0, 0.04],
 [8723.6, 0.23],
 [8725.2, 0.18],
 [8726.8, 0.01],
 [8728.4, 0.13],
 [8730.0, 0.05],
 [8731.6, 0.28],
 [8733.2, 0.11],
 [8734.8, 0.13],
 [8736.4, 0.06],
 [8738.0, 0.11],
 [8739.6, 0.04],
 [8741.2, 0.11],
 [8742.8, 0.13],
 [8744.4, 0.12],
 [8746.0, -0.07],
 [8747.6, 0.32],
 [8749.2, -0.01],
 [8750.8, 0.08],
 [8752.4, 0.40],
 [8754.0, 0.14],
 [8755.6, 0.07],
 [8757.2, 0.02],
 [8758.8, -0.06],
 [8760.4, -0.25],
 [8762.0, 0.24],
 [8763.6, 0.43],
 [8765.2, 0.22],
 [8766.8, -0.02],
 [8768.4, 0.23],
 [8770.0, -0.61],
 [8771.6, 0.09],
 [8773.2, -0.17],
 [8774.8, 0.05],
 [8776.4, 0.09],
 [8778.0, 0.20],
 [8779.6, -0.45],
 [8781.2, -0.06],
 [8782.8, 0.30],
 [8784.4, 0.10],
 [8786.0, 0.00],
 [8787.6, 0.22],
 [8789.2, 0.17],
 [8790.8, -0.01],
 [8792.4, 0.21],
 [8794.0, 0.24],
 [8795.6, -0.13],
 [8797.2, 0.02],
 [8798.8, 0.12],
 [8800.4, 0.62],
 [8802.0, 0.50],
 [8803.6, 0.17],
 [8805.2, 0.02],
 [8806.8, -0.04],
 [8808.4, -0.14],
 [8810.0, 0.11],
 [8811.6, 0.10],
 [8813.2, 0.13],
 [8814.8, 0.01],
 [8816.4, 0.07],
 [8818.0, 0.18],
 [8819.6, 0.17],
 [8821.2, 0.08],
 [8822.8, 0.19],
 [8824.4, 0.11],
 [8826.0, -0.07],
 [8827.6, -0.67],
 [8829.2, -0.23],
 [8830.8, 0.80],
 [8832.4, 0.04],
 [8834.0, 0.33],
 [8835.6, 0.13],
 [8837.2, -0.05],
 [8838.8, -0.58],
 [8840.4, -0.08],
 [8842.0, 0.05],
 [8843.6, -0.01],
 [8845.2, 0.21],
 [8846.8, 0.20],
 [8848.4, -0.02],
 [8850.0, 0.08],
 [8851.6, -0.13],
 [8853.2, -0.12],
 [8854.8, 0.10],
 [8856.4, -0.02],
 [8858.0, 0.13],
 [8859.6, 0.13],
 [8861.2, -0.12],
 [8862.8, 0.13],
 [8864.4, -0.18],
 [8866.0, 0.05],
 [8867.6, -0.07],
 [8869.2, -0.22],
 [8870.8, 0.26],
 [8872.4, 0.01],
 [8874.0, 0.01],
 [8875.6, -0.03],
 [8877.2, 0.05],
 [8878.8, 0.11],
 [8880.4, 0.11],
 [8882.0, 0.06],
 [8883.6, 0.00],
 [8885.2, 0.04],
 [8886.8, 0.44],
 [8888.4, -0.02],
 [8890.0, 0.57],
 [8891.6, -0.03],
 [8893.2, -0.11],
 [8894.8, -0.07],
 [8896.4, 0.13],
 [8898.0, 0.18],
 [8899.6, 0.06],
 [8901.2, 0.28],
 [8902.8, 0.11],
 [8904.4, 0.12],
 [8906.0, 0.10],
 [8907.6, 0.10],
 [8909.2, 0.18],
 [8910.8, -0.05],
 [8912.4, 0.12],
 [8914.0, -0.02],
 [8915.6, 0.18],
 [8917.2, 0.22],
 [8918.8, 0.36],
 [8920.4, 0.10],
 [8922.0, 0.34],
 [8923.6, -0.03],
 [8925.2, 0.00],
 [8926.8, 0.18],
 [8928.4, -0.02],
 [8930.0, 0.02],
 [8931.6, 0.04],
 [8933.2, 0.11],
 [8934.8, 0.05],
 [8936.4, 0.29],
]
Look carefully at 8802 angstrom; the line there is H-gamma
